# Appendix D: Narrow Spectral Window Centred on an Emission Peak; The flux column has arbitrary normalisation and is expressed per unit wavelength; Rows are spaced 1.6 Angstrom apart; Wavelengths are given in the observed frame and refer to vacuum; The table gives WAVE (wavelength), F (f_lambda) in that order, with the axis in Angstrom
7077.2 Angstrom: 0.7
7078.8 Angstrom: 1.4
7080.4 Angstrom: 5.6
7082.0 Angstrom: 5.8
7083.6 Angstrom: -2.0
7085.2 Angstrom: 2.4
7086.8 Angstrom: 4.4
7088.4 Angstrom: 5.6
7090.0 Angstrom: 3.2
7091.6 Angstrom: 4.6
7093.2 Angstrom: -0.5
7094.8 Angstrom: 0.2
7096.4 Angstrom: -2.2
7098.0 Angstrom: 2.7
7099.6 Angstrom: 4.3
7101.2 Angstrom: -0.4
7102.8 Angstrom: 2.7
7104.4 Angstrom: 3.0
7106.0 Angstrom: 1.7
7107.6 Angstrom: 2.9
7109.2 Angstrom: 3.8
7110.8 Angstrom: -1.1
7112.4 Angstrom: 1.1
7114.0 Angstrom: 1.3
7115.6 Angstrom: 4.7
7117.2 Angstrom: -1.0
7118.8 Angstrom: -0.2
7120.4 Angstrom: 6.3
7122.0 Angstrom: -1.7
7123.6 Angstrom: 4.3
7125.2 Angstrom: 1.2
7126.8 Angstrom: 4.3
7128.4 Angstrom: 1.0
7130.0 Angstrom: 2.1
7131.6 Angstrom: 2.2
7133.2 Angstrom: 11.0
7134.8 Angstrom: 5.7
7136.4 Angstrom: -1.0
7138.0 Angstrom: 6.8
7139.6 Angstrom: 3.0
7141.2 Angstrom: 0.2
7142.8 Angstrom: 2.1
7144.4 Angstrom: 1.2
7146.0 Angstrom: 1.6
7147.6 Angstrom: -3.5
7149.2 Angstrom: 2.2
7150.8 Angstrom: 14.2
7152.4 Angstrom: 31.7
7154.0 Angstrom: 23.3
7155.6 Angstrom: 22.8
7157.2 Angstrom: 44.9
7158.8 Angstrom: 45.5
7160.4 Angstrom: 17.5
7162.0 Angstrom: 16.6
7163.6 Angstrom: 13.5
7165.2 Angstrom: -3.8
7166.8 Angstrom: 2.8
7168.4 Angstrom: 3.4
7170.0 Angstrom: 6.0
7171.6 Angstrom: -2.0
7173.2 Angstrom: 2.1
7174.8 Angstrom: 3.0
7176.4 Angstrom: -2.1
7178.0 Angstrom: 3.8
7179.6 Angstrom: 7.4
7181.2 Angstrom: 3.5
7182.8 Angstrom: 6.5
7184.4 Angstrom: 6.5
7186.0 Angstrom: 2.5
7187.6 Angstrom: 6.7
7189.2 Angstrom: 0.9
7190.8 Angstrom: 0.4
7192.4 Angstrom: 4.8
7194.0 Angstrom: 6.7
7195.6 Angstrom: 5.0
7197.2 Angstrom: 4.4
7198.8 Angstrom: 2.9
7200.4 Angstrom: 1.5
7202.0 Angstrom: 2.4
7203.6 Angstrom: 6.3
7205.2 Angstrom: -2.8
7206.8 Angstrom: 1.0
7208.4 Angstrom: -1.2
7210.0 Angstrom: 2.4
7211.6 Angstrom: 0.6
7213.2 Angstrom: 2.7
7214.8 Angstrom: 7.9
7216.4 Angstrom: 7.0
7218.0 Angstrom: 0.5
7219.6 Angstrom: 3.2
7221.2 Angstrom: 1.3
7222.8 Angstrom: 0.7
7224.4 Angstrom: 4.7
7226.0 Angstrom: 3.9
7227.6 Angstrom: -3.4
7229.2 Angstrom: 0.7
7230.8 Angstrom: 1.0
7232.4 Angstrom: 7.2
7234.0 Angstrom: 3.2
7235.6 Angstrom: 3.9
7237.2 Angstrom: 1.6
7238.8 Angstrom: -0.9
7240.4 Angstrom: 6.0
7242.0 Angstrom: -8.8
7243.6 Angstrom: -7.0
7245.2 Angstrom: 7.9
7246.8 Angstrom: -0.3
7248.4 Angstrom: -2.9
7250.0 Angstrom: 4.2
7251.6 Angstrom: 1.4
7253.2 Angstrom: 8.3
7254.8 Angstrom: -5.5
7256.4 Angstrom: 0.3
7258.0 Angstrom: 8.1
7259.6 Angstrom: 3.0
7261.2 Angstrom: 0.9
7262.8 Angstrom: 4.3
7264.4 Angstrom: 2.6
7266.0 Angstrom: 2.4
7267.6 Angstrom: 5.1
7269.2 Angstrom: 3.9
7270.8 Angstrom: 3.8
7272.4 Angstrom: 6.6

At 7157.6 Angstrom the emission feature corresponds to [O II] 3727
